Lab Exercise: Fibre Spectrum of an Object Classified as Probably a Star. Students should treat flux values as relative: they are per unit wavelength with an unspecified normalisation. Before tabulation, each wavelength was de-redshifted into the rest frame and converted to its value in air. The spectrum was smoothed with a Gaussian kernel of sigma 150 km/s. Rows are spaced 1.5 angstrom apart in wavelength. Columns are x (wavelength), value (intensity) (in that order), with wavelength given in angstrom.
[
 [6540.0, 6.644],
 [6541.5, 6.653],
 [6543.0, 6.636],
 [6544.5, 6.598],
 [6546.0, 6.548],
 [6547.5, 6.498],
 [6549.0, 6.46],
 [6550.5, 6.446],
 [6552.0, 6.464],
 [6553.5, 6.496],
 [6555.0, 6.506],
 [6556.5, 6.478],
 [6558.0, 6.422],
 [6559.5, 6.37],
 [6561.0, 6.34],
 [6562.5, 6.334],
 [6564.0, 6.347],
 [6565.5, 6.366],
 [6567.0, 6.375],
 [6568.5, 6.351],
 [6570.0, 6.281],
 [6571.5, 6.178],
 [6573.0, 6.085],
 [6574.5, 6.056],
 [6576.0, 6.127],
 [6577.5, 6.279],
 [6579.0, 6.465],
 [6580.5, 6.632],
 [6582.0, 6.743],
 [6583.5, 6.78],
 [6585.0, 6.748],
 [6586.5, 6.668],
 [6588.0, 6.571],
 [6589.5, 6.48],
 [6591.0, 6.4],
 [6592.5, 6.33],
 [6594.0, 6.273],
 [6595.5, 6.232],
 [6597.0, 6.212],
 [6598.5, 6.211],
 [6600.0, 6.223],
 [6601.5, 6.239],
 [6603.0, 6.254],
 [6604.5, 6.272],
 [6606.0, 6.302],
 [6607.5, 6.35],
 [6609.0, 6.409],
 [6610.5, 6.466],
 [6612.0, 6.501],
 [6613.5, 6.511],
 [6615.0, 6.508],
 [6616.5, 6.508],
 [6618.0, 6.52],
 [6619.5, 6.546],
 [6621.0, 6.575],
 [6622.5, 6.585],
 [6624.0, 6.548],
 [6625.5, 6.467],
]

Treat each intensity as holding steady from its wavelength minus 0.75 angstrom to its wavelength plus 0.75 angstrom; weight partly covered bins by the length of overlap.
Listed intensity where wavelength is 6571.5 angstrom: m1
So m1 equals 6.178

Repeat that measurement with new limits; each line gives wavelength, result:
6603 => 6.254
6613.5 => 6.511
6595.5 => 6.232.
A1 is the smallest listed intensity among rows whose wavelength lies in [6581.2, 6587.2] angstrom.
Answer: 6.668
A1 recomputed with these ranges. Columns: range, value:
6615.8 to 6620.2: 6.508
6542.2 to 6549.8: 6.46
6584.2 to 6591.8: 6.4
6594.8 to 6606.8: 6.211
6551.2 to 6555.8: 6.464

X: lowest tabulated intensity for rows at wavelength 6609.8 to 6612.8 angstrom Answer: 6.466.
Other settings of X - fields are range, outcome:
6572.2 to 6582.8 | 6.056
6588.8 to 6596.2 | 6.232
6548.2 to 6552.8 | 6.446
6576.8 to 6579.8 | 6.279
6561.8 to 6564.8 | 6.334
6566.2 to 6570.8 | 6.281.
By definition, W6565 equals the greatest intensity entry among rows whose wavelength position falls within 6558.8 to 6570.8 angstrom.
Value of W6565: 6.375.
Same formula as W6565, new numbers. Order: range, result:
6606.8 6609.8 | 6.409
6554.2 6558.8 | 6.506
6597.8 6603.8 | 6.254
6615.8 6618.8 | 6.52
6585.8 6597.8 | 6.668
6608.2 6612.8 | 6.501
